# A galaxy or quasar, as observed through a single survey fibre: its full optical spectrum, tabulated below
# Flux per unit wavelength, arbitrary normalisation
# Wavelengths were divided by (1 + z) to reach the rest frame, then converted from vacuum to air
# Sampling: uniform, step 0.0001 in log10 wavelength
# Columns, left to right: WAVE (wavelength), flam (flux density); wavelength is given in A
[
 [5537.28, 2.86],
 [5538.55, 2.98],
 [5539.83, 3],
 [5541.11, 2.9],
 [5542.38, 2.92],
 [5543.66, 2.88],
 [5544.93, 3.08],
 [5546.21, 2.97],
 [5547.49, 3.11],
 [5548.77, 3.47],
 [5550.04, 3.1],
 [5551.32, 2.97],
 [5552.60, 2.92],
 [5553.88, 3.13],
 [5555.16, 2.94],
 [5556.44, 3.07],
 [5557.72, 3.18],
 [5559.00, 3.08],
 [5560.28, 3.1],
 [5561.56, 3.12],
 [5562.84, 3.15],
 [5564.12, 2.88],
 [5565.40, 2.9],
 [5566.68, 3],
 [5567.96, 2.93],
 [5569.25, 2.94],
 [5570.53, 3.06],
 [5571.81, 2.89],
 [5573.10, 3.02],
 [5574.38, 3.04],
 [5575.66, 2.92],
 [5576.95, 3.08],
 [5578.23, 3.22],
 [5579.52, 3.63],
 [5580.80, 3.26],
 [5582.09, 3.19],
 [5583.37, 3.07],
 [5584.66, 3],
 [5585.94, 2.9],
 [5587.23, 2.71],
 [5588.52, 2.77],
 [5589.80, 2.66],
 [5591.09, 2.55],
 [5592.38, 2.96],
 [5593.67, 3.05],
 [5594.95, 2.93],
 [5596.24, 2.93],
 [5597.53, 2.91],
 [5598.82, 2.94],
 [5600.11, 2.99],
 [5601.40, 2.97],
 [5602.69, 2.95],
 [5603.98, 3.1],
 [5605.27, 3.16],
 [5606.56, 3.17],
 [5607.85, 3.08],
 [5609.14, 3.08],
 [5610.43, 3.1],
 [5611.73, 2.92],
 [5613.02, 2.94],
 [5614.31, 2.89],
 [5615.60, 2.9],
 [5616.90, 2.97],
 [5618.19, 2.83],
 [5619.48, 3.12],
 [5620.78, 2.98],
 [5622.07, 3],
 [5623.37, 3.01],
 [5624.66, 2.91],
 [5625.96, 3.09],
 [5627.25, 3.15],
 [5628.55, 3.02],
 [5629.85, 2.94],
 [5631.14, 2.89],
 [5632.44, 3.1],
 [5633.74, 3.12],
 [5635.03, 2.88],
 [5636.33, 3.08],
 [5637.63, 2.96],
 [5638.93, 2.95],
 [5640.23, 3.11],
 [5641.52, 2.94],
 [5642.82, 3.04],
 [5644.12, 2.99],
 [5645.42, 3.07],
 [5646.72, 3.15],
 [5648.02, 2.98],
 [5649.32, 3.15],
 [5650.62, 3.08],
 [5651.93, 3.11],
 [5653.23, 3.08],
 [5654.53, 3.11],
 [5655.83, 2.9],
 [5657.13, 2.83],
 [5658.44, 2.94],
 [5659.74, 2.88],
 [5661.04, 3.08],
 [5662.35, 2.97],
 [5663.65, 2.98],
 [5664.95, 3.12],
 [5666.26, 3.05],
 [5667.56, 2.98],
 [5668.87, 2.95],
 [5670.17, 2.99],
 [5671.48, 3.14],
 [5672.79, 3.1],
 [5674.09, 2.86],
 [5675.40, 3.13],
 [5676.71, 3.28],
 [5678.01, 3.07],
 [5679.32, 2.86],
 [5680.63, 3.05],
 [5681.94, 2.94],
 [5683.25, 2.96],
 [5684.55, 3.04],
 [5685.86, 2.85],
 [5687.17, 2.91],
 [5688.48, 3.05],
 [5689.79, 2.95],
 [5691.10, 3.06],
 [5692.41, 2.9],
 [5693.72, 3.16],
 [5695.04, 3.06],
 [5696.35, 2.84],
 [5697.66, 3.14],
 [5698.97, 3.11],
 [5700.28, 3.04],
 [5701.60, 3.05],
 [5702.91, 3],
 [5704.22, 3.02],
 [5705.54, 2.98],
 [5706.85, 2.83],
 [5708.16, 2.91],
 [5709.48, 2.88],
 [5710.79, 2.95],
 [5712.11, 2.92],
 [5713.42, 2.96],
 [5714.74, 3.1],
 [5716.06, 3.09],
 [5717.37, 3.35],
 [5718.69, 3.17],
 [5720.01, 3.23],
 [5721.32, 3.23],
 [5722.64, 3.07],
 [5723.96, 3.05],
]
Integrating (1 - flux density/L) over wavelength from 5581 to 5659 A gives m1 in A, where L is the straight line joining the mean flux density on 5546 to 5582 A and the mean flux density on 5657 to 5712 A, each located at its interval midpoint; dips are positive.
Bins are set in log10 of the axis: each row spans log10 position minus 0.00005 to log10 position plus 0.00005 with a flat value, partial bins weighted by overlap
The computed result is 1.3 A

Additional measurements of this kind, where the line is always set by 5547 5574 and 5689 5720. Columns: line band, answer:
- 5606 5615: 0.0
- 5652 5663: 0.2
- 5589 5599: 0.6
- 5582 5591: 0.5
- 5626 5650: 0.0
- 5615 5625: 0.2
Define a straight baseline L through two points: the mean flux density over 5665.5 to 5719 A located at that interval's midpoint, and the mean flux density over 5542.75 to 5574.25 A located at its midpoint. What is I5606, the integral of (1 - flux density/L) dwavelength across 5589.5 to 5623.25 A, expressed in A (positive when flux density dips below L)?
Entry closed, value 0.7 A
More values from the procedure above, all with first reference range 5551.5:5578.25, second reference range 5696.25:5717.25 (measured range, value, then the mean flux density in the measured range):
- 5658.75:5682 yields -0.13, 3.02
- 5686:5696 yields 0.02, 3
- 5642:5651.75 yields -0.18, 3.06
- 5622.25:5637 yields -0.02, 3.02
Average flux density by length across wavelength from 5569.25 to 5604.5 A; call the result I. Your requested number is 2.99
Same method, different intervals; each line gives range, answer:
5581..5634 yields 2.98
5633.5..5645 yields 3.01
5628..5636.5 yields 3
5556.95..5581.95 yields 3.08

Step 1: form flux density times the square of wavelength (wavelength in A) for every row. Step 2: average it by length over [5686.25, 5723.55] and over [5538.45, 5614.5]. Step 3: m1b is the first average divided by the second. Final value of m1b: 1.05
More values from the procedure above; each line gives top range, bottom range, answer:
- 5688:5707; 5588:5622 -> 1.05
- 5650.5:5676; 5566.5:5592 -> 1.04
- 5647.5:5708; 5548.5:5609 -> 1.03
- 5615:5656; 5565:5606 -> 1.03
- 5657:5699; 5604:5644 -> 1.02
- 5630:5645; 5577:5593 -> 1.02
